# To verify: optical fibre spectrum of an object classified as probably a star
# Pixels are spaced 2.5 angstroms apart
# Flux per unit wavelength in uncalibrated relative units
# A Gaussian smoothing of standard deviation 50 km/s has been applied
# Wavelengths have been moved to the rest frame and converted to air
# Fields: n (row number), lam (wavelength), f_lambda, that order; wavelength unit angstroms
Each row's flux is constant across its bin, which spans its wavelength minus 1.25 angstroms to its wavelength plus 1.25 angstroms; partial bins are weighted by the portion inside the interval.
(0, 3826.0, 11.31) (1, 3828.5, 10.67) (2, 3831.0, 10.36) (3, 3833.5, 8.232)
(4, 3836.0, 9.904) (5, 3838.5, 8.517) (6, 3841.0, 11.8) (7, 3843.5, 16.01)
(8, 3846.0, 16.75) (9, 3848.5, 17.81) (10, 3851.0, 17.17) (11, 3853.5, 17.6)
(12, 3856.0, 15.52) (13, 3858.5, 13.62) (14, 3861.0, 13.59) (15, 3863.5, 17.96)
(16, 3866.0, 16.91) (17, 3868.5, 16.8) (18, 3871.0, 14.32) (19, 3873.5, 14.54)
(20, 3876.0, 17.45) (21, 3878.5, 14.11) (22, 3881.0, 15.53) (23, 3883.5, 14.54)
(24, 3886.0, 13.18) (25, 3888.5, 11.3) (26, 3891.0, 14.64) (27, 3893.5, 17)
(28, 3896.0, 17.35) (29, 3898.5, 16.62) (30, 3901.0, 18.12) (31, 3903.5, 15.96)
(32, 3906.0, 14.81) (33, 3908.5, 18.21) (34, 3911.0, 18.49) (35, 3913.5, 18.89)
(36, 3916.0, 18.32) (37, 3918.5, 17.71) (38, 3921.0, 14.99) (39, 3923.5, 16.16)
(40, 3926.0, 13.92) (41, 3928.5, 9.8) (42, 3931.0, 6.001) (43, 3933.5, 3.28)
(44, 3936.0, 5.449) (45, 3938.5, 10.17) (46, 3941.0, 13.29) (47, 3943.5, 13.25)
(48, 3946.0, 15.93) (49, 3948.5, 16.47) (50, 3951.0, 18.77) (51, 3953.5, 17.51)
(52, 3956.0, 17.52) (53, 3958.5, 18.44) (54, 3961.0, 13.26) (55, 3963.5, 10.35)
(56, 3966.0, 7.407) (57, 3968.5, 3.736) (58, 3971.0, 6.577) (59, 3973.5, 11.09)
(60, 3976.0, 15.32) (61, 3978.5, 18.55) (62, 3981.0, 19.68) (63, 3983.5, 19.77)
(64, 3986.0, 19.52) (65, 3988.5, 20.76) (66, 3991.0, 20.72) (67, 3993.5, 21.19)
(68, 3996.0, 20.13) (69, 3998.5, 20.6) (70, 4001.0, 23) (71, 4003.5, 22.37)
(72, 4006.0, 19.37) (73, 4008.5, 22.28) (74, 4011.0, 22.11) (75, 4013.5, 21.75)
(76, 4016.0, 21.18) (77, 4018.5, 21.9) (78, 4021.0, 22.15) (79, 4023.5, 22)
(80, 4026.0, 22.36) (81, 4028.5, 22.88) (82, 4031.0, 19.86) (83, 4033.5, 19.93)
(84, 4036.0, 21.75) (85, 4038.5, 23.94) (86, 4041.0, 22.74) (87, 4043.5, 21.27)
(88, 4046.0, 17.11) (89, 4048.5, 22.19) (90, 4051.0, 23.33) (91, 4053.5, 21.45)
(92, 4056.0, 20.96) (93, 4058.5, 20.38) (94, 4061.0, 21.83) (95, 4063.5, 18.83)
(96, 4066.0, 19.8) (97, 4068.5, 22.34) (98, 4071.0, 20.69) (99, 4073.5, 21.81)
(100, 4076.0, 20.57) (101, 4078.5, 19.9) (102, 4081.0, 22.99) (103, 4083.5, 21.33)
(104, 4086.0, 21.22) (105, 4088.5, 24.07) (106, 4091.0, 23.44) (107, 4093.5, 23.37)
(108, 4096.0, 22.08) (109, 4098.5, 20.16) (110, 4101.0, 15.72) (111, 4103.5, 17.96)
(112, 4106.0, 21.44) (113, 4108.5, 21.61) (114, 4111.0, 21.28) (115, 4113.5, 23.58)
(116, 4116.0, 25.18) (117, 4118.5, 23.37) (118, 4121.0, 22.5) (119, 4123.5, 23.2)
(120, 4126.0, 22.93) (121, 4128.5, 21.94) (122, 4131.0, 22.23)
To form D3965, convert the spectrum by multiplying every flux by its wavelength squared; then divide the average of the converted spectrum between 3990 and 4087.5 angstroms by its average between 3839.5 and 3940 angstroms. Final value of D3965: 1.6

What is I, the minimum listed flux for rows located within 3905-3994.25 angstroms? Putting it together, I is 3.28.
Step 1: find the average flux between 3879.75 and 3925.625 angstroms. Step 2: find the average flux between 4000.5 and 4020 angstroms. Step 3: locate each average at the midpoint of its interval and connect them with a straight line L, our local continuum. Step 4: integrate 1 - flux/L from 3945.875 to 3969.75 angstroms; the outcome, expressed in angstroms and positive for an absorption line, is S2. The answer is 6.4 angstroms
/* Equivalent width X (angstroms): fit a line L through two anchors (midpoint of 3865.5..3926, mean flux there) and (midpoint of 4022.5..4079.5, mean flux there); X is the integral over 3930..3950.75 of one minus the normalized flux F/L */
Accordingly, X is 7.86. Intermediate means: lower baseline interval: 16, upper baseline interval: 21.2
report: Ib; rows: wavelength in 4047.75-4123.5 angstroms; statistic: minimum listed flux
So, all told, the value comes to 15.72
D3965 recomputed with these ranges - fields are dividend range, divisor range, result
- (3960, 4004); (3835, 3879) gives 1.15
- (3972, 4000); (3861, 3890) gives 1.32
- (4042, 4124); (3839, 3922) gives 1.49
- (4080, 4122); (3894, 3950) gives 1.67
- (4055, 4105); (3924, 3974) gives 1.92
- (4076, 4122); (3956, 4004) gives 1.40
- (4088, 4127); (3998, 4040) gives 1.05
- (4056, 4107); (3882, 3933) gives 1.51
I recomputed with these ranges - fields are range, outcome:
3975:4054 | 15.32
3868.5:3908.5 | 11.3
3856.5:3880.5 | 13.59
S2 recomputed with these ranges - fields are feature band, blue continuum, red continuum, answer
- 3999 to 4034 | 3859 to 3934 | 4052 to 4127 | -4.7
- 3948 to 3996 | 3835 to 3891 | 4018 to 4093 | 7.5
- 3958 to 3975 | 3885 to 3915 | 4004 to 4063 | 8.1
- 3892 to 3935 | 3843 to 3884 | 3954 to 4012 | 3.7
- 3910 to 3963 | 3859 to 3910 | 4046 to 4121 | 9.4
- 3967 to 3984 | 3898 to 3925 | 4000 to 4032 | 5.8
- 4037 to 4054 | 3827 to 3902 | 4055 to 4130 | -1.4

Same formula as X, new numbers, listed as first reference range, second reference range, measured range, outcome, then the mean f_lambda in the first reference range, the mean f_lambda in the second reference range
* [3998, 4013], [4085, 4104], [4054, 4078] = 0.6 angstroms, 21.7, 21.1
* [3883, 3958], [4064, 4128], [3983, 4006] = -4.2 angstroms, 14.6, 21.7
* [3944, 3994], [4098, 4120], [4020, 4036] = -3.3 angstroms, 15.5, 21.2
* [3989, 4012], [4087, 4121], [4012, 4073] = 0.4 angstroms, 21.3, 21.8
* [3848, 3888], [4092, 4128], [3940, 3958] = 1.4 angstroms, 15.5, 21.8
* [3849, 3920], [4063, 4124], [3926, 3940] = 7.8 angstroms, 16.1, 21.6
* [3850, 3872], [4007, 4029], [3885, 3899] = 1.8 angstroms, 15.9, 22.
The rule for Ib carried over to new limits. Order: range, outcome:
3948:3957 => 16.47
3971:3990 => 6.577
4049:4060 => 20.38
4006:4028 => 19.37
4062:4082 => 18.83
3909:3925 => 14.99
